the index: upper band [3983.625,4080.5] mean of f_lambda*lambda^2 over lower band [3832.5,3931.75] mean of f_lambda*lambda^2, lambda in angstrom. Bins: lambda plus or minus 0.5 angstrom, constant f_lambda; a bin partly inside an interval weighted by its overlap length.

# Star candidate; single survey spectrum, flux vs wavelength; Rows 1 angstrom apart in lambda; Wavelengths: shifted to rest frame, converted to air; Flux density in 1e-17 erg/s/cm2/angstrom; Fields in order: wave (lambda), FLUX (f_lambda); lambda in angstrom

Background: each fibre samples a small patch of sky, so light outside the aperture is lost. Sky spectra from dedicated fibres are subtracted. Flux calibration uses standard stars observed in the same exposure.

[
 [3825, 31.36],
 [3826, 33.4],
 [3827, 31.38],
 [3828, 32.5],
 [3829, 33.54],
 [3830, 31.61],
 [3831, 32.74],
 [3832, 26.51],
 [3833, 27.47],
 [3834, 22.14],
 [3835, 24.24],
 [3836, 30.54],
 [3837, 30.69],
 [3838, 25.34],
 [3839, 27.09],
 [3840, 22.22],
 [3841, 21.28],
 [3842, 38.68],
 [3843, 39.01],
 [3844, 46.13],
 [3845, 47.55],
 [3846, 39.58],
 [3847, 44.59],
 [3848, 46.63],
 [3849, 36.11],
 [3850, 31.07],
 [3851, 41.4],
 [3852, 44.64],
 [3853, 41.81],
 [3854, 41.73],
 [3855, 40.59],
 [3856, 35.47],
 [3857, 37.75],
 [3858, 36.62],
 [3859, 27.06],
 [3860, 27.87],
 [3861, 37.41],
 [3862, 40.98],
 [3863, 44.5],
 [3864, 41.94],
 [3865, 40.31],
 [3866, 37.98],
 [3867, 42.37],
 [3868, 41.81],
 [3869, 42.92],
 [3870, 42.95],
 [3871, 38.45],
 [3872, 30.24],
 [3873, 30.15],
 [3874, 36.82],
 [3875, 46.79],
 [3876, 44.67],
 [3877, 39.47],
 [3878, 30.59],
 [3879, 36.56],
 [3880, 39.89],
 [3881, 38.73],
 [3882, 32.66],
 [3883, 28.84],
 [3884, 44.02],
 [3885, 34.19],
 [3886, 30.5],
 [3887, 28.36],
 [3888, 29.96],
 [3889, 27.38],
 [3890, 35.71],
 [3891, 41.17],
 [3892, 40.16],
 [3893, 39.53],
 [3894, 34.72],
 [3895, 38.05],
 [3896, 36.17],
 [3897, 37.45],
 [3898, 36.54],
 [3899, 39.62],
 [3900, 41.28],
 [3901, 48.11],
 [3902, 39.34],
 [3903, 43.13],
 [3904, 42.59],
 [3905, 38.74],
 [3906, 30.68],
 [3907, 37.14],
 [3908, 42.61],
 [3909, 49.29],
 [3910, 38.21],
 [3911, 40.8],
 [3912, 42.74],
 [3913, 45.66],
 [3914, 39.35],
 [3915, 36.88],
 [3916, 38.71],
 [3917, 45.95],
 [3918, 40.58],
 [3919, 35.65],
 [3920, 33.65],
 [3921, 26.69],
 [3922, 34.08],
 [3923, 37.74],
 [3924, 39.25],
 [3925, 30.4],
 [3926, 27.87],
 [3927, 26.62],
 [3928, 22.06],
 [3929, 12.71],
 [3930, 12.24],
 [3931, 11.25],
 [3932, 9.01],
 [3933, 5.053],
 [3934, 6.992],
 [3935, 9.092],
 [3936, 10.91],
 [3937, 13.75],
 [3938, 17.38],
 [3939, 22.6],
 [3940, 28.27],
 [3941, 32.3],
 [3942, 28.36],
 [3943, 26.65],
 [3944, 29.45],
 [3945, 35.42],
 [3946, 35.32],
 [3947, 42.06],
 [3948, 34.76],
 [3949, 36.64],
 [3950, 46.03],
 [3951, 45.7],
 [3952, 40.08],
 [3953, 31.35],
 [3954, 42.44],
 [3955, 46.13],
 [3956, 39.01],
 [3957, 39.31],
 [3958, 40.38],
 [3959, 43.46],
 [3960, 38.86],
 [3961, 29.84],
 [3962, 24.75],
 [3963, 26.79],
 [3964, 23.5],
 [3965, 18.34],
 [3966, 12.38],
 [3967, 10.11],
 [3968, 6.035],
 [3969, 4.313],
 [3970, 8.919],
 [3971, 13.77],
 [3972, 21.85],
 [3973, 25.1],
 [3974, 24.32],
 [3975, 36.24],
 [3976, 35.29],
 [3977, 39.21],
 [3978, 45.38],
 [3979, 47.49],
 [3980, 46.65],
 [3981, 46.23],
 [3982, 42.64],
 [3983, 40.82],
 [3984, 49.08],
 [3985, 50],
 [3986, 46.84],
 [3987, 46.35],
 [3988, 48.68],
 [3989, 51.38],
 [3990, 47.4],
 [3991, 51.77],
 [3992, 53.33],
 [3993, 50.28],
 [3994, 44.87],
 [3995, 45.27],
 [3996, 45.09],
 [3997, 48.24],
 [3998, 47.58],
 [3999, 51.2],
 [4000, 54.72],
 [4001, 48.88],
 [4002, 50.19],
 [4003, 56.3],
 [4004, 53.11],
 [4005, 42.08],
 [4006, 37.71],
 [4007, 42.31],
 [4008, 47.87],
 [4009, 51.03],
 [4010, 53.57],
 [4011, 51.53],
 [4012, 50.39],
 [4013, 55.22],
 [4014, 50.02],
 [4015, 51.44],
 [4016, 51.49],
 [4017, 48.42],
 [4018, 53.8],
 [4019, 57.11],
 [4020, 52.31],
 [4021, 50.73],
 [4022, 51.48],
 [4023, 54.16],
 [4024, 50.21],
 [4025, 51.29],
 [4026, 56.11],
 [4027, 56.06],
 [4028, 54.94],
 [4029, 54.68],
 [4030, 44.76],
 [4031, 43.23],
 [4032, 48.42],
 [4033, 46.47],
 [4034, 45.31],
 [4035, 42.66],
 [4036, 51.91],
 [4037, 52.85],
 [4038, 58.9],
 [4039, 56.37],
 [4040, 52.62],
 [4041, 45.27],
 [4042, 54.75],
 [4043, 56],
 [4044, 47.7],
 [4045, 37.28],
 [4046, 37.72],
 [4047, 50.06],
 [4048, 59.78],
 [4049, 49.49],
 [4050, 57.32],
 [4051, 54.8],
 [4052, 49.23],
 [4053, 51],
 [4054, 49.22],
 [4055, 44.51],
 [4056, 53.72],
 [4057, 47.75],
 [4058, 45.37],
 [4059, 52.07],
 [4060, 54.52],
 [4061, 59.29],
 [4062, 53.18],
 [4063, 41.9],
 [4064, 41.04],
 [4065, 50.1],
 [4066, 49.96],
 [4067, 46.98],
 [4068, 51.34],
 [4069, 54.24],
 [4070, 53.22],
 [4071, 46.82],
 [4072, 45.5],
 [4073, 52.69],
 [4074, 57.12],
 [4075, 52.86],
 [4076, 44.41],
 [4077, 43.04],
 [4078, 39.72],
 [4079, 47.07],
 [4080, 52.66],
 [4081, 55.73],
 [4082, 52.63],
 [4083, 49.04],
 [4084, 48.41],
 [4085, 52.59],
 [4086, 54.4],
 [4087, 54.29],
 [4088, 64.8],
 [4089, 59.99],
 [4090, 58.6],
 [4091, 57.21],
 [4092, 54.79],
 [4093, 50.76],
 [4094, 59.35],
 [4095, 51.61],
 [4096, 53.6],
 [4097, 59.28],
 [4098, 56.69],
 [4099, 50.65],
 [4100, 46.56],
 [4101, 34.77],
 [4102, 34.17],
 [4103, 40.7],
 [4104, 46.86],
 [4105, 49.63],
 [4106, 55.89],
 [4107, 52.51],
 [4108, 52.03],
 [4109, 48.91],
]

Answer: 1.5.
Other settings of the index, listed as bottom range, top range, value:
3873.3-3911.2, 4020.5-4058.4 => 1.43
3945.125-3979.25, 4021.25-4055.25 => 1.70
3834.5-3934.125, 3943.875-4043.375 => 1.29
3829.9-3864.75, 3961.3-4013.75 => 1.22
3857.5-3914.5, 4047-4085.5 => 1.44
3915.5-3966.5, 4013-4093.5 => 1.85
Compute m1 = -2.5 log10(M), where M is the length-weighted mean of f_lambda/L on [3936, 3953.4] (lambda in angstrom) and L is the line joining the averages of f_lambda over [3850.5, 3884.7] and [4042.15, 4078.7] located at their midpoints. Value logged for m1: 0.33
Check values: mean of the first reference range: 38.4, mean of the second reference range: 49.5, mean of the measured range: 31.5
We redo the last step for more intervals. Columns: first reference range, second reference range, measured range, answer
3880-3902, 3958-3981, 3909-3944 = 0.18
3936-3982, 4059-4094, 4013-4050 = -0.17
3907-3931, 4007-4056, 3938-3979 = 0.30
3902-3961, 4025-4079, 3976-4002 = -0.16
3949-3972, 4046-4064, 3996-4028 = -0.24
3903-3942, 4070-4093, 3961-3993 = 0.11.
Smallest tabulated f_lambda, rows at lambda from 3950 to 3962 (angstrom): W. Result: 24.75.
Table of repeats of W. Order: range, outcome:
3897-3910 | 30.68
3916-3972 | 4.313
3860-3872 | 27.87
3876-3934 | 5.053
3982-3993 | 40.82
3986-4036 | 37.71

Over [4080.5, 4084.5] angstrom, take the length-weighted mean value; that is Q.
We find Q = 51.5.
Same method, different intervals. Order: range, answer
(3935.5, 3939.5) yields 16.2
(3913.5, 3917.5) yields 40.2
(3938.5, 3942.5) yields 27.9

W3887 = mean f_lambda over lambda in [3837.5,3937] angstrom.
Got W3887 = 35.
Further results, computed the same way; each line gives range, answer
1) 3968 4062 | 47.1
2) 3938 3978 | 29.9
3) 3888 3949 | 32.1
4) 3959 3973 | 19.6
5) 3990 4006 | 49.1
